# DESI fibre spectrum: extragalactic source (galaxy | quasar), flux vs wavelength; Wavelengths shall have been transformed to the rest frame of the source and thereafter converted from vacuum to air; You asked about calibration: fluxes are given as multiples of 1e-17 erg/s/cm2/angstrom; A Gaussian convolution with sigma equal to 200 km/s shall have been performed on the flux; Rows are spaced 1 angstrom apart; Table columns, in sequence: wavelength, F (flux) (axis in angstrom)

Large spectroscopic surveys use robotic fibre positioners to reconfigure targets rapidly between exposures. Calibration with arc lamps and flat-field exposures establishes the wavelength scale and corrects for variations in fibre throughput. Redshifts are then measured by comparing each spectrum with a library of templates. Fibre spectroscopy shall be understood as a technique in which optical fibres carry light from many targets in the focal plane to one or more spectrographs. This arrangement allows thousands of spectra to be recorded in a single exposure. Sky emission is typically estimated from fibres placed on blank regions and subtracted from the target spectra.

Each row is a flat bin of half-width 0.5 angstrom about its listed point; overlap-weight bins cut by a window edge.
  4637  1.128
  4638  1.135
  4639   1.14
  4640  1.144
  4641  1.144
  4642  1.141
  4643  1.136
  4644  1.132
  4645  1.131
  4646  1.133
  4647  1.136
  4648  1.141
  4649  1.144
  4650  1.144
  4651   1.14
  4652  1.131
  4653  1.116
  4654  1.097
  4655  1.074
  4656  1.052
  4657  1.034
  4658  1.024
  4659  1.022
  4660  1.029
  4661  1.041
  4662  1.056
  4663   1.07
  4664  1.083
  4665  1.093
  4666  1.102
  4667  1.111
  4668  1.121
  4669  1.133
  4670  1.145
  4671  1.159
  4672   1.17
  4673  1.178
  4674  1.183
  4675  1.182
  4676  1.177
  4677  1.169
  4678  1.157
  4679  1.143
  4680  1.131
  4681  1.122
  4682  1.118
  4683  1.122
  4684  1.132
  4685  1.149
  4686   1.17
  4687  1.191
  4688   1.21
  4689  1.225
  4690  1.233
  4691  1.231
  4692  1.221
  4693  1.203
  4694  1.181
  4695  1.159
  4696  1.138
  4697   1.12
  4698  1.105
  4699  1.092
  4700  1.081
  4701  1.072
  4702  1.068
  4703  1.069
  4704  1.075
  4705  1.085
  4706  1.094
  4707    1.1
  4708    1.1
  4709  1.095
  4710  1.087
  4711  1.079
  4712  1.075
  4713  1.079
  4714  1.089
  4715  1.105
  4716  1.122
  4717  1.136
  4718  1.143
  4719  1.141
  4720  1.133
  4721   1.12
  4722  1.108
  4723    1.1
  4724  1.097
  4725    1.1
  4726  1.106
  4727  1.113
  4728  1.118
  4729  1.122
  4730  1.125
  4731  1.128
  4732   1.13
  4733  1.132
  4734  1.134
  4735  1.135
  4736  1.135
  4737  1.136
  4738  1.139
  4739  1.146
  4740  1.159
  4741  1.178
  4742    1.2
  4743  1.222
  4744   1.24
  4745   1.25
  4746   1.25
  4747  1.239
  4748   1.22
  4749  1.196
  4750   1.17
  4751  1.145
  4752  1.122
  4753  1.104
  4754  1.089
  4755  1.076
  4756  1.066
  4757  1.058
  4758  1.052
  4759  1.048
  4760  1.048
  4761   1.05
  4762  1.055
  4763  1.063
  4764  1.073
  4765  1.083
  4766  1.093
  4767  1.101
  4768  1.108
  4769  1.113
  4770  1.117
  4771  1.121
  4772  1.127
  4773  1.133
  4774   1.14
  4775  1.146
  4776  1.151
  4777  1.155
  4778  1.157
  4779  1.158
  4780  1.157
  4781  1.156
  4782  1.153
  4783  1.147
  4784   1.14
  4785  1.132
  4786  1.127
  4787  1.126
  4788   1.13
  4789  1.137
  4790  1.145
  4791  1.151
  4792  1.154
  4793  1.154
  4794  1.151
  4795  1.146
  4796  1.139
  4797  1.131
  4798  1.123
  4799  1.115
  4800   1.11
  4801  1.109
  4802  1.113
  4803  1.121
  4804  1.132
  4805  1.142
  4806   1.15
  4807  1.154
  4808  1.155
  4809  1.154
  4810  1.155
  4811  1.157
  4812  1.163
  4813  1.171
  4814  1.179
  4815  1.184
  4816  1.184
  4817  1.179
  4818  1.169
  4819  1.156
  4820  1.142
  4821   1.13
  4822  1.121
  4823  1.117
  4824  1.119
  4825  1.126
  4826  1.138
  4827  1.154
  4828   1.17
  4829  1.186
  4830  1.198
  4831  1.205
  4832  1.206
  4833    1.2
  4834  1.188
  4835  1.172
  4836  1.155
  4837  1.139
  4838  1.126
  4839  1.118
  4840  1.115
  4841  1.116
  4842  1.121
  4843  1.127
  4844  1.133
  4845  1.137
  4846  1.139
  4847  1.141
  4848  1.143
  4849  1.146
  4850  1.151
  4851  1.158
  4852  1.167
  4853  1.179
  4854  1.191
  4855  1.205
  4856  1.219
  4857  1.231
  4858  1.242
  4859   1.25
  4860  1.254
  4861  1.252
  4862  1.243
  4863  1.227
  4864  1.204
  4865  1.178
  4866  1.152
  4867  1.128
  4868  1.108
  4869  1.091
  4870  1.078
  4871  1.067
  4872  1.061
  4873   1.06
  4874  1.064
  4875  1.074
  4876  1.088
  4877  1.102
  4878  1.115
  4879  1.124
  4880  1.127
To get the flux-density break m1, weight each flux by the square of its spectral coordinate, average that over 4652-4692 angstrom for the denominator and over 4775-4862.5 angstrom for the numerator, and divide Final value 1.1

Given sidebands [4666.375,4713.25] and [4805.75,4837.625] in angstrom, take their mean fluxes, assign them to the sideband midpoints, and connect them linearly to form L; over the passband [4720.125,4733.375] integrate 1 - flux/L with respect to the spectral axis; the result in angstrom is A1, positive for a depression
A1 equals 0.3 angstrom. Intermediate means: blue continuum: 1.14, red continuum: 1.16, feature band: 1.12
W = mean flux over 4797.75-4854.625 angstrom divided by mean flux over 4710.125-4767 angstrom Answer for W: 1.02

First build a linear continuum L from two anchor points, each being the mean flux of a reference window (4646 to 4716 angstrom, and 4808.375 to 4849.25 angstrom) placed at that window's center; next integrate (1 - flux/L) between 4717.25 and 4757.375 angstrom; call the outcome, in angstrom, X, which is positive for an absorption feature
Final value -0.3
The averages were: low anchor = 1.12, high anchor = 1.15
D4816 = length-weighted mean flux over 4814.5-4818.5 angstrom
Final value 1.18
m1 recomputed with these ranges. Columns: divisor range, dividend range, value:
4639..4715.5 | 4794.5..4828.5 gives 1.08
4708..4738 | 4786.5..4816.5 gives 1.06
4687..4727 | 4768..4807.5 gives 1.05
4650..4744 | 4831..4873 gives 1.10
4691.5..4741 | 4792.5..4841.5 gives 1.07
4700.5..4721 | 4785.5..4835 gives 1.09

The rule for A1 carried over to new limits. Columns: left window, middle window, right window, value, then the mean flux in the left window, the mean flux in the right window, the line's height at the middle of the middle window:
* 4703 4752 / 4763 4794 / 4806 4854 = 0.35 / 1.14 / 1.15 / 1.14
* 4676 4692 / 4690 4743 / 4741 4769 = 1.19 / 1.17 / 1.13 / 1.15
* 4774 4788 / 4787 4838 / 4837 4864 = 0.33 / 1.15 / 1.17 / 1.16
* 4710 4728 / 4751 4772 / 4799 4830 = 0.77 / 1.11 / 1.15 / 1.13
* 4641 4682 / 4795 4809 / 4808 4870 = 0.28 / 1.12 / 1.16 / 1.16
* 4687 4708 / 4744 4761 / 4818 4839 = 0.18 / 1.14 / 1.16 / 1.15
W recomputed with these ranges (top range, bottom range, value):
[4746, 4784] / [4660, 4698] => 0.98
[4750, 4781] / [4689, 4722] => 0.99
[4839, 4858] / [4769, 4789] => 1.02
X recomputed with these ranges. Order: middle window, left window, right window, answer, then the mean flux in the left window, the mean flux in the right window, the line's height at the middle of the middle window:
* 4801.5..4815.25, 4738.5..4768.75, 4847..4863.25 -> 0.2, 1.13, 1.2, 1.17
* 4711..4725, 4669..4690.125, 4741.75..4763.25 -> 0.5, 1.16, 1.13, 1.15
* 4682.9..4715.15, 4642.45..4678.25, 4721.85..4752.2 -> 0.2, 1.11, 1.16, 1.14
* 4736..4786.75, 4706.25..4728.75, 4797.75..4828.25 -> -0.5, 1.11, 1.14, 1.12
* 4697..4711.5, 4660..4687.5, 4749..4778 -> 0.5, 1.13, 1.1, 1.12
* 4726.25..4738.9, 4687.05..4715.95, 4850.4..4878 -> 0.0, 1.12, 1.16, 1.13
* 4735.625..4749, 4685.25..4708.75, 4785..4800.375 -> -0.7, 1.14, 1.14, 1.14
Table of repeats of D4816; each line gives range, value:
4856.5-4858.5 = 1.24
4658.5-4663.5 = 1.04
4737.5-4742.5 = 1.16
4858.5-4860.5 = 1.25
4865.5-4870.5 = 1.11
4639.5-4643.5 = 1.14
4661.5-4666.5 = 1.08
